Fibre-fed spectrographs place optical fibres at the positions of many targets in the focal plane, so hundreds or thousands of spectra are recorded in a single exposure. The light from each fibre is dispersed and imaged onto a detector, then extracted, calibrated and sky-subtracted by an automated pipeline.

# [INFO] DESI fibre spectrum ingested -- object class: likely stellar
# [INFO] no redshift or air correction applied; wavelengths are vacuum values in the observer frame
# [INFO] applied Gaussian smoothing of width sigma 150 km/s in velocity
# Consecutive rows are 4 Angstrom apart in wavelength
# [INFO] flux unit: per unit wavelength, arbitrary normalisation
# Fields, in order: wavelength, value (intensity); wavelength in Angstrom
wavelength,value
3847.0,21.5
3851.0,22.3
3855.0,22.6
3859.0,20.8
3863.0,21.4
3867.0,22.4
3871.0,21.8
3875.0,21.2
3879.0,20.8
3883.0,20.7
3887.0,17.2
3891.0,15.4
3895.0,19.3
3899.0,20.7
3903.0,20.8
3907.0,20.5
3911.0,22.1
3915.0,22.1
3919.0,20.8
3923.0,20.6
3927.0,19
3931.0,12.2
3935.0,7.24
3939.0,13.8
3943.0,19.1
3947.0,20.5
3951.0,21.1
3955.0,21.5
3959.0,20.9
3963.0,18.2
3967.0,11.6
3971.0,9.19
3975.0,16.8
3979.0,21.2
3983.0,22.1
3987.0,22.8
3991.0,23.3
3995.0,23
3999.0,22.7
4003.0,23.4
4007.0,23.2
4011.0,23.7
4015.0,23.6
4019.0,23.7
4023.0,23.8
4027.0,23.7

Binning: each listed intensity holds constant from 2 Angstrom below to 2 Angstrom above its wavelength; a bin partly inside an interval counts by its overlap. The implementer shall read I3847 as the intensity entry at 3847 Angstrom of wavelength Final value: 21.5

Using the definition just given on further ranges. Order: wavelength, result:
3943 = 19.1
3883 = 20.7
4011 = 23.7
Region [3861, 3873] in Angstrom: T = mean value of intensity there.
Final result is 21.9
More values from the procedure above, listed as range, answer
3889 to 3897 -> 17.4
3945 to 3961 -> 21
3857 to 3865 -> 21.1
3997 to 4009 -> 23.1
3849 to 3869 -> 21.9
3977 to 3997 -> 22.5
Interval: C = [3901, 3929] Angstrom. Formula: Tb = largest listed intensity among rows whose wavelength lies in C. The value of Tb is 22.1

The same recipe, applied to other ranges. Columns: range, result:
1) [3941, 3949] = 20.5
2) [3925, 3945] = 19.1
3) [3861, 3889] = 22.4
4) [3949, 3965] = 21.5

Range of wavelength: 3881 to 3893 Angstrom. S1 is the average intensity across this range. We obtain 17.8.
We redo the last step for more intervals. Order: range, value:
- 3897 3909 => 20.7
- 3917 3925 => 20.7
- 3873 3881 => 21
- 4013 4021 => 23.6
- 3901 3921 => 21.3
